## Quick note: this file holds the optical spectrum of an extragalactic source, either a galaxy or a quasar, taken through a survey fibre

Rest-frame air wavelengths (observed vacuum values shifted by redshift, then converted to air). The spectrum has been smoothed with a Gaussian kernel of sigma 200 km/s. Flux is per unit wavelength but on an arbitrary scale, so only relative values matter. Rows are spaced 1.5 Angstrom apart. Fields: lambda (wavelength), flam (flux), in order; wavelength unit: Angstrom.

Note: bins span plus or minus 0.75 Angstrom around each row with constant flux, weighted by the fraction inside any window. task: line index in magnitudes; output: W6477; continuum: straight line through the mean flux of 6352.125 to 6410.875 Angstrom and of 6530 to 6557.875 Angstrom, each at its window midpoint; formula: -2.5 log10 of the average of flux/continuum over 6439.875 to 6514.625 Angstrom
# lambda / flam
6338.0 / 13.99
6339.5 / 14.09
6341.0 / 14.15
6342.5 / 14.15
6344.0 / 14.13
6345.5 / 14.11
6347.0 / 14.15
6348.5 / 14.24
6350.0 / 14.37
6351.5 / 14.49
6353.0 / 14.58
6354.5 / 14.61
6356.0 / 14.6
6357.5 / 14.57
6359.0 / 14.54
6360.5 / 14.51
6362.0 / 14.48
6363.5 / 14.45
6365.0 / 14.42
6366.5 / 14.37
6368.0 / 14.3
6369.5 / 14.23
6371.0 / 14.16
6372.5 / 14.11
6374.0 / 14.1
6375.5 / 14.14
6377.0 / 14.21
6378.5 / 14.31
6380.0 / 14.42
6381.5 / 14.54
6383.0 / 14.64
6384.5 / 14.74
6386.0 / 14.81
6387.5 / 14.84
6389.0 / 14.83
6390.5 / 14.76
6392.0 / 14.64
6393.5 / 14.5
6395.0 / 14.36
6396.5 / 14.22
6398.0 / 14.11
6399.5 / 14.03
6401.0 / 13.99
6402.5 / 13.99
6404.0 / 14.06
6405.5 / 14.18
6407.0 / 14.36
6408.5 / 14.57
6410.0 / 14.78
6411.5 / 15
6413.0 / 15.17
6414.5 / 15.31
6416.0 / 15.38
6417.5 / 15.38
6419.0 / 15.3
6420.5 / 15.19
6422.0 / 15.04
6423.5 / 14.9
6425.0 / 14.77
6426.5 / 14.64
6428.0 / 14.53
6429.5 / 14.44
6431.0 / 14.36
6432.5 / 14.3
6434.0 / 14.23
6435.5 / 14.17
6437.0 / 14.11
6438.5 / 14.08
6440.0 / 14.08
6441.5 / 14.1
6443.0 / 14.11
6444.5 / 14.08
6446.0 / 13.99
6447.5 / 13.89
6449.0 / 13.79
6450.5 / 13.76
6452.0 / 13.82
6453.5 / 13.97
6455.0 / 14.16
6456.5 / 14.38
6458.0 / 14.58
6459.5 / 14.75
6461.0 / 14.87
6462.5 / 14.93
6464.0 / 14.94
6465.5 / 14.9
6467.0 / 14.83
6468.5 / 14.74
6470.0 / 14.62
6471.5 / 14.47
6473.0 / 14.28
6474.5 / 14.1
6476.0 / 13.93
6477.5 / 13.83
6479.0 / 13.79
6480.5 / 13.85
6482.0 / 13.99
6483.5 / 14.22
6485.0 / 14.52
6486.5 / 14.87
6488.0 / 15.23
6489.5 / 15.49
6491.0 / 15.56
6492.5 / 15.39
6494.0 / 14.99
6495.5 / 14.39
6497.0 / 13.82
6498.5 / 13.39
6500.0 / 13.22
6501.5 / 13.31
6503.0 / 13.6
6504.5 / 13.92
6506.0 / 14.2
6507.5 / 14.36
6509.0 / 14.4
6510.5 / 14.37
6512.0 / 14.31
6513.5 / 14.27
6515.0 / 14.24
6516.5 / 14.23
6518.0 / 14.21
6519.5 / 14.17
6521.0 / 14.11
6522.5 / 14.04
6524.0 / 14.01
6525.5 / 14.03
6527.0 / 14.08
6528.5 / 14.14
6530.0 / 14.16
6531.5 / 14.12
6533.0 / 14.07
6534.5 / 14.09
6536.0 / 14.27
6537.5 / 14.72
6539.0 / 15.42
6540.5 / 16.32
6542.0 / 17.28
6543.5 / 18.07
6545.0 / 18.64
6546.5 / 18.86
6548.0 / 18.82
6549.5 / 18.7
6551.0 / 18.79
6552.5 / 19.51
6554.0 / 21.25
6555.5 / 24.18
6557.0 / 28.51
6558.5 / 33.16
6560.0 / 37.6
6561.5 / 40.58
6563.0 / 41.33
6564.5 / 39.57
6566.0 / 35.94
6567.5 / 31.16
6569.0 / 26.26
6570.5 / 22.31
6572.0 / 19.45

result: 0.16 mag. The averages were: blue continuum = 14.4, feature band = 14.3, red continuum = 18.1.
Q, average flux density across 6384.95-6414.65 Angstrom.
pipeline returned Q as 14.5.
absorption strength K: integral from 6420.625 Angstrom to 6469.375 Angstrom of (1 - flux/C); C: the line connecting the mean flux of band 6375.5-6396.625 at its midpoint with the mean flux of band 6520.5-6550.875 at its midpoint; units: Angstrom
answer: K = 1.96 Angstrom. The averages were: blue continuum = 14.6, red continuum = 15.7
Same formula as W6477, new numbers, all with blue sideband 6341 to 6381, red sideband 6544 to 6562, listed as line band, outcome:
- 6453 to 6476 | 0.34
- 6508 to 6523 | 0.50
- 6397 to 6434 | 0.18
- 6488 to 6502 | 0.43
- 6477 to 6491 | 0.40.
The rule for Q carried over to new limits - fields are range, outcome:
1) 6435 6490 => 14.3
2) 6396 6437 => 14.6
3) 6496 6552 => 15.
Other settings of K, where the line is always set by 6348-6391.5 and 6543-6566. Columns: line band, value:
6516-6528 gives 5.1 Angstrom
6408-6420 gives 1.6 Angstrom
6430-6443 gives 3.3 Angstrom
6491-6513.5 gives 8.9 Angstrom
